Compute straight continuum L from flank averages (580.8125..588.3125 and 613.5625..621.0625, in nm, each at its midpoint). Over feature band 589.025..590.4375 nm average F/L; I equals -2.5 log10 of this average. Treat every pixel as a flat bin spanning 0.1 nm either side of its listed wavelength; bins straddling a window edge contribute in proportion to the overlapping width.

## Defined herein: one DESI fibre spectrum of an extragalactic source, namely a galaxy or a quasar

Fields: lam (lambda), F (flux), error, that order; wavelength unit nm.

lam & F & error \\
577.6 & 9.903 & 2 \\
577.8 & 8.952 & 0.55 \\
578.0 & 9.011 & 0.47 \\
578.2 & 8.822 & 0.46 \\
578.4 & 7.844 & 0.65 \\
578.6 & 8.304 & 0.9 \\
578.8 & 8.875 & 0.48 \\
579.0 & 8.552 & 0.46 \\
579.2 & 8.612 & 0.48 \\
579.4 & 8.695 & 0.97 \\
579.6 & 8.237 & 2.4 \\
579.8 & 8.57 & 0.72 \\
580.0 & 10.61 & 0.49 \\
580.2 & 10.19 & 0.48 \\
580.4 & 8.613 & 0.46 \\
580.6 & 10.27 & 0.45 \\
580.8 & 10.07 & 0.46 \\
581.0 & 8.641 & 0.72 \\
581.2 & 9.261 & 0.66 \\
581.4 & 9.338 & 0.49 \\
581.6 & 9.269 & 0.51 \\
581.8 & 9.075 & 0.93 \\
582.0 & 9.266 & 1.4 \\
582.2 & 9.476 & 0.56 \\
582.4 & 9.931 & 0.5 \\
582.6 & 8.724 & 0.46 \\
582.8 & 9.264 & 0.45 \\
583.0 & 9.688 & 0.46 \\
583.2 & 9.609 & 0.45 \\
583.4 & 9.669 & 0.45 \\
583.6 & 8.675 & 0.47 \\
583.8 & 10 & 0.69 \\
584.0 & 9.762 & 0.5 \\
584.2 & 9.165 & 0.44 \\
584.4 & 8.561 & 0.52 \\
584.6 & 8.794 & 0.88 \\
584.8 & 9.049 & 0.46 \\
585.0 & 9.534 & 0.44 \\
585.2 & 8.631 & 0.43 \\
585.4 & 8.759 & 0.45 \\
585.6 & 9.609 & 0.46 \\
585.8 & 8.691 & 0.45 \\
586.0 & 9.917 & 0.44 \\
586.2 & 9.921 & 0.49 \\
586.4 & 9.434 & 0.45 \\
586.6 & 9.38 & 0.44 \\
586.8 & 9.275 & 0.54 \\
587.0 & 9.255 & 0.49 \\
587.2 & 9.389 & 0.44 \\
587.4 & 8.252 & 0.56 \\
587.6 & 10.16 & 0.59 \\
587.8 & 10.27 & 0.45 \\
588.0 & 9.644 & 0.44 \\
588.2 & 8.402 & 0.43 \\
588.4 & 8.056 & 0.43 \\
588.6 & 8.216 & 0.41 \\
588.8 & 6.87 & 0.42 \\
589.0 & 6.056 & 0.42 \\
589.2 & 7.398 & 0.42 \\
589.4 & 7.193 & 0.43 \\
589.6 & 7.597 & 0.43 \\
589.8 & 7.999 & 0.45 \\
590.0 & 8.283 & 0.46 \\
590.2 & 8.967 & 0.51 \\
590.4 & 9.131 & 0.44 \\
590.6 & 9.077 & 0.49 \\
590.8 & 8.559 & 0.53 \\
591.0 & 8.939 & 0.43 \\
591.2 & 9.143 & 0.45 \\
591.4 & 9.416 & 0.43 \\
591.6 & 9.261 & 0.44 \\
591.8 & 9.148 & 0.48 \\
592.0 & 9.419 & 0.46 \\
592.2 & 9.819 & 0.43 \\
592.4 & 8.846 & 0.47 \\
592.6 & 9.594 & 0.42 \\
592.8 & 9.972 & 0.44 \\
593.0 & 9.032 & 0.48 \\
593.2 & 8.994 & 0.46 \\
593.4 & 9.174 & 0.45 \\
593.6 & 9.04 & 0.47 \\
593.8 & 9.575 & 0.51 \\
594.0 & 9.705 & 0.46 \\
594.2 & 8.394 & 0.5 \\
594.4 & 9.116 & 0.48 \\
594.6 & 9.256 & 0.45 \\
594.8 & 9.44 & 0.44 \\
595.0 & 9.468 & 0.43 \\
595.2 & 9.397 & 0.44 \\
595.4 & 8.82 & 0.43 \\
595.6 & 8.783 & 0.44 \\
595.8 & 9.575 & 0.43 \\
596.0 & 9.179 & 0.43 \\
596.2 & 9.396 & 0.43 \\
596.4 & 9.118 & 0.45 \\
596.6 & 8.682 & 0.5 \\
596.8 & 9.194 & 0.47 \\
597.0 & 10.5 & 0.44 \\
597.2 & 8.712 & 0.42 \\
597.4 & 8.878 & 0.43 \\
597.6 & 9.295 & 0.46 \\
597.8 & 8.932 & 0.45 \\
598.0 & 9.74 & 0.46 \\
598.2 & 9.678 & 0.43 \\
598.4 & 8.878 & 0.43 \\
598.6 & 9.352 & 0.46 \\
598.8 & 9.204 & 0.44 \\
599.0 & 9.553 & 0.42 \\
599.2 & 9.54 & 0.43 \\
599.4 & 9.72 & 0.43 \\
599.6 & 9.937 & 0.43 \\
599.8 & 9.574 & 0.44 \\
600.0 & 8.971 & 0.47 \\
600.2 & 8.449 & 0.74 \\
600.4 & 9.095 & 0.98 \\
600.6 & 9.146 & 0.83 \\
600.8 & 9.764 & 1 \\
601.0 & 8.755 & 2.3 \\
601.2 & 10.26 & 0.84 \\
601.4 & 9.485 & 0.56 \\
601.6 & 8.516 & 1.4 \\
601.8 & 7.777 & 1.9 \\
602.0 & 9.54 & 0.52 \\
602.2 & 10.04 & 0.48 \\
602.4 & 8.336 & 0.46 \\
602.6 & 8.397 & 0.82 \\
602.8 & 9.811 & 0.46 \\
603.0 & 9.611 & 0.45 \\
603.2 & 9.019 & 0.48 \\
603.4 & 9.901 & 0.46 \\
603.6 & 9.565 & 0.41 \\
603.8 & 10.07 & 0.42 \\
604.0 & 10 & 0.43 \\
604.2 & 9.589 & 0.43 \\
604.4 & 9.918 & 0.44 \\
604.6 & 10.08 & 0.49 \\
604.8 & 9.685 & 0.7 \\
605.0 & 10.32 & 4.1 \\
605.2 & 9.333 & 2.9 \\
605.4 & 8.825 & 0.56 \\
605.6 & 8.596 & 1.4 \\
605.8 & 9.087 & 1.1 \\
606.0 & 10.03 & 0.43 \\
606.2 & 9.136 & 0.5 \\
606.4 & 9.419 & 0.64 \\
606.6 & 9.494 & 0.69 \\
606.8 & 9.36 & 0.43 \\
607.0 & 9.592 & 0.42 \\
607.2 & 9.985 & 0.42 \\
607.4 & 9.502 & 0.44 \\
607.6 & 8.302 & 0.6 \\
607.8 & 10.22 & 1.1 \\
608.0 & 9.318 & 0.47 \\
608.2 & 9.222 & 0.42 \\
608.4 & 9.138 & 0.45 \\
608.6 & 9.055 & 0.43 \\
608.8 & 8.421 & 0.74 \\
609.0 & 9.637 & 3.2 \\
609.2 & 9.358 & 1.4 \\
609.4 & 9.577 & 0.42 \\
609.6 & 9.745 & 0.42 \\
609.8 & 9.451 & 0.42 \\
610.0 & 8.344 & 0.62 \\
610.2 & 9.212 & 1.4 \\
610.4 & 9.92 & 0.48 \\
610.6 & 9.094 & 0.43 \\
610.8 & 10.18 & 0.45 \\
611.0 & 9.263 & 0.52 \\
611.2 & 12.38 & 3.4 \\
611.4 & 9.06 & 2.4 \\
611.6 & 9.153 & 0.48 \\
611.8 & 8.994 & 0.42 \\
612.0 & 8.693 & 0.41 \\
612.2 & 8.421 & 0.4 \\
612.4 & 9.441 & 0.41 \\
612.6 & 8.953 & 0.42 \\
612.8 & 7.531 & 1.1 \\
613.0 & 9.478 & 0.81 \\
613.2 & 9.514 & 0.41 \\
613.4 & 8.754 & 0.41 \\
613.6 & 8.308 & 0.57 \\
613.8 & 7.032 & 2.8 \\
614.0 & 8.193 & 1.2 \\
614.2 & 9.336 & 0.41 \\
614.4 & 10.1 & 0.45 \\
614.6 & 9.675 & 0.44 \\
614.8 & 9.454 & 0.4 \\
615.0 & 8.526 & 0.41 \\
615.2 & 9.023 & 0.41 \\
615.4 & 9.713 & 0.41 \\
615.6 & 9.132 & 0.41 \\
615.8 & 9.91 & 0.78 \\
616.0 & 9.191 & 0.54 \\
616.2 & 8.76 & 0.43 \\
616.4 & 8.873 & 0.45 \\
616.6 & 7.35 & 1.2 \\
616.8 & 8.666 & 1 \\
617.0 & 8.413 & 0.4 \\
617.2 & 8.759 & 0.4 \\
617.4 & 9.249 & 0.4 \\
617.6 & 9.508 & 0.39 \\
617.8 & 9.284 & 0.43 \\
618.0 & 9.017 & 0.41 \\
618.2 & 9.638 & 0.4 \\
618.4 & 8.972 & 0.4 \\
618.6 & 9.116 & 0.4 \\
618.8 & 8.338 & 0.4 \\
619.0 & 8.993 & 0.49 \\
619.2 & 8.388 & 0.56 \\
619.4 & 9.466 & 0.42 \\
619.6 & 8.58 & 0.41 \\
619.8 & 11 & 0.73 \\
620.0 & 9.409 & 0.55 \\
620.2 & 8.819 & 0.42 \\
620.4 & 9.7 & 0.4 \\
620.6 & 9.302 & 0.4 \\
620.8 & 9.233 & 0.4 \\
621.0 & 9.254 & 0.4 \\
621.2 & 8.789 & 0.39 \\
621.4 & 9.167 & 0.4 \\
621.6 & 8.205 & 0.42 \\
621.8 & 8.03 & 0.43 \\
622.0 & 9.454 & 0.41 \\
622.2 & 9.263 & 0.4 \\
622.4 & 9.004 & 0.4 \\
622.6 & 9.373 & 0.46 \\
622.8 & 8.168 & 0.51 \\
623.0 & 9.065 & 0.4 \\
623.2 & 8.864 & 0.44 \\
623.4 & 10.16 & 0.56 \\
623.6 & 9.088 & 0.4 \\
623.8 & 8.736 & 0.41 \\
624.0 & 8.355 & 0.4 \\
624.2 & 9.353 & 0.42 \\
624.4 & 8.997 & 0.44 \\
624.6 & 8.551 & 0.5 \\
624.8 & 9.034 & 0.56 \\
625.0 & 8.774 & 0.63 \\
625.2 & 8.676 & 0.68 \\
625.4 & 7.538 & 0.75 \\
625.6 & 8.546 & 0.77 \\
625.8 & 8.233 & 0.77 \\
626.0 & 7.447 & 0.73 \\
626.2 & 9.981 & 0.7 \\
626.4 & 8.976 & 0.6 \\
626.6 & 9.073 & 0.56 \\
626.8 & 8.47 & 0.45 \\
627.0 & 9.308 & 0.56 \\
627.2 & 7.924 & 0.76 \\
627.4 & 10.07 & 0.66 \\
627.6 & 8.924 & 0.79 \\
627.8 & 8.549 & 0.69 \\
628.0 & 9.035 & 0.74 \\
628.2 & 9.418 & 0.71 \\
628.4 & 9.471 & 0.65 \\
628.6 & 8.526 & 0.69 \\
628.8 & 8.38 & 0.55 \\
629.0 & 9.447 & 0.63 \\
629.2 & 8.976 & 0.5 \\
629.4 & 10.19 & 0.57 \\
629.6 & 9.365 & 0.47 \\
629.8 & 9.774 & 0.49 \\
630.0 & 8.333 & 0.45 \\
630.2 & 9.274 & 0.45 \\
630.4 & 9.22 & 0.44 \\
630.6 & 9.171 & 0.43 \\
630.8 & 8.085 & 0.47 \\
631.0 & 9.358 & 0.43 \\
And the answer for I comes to 0.17 mag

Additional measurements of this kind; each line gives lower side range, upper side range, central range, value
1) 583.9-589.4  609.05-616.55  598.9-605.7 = -0.04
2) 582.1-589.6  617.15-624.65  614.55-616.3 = -0.02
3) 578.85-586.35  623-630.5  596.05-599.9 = -0.02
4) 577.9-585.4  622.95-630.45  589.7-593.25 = 0.00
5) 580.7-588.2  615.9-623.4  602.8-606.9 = -0.05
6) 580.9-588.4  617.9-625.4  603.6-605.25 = -0.08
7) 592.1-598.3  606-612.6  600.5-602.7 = 0.03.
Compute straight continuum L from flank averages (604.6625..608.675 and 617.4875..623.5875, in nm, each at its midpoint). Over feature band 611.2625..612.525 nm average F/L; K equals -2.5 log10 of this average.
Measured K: 0.027 mag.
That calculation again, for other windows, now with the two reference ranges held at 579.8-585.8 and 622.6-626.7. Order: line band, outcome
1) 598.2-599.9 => -0.041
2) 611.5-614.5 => 0.019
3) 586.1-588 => -0.024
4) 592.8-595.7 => 0.001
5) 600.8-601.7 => -0.025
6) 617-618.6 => -0.032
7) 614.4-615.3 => -0.042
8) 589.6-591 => 0.076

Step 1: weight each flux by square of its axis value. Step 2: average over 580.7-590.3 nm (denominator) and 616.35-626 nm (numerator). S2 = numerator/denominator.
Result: 1.12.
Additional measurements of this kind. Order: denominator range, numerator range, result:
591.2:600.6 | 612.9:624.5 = 1.05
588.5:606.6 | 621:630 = 1.07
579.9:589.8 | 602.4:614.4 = 1.11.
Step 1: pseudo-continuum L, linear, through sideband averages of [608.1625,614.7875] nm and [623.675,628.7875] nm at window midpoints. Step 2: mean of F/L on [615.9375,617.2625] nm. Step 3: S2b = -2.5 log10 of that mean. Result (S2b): 0.06 mag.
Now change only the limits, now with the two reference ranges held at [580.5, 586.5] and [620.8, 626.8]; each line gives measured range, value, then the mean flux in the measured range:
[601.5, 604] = -0.02 mag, 9.25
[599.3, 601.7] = -0.02 mag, 9.31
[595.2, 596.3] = 0.00 mag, 9.17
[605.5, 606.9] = -0.03 mag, 9.3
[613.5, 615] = 0.01 mag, 8.85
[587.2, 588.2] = -0.02 mag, 9.44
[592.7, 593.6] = -0.01 mag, 9.26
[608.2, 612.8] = -0.04 mag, 9.3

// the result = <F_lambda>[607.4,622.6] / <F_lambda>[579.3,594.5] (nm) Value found 1.01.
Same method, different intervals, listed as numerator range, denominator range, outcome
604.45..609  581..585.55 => 1.02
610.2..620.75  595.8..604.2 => 0.98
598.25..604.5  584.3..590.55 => 1.07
